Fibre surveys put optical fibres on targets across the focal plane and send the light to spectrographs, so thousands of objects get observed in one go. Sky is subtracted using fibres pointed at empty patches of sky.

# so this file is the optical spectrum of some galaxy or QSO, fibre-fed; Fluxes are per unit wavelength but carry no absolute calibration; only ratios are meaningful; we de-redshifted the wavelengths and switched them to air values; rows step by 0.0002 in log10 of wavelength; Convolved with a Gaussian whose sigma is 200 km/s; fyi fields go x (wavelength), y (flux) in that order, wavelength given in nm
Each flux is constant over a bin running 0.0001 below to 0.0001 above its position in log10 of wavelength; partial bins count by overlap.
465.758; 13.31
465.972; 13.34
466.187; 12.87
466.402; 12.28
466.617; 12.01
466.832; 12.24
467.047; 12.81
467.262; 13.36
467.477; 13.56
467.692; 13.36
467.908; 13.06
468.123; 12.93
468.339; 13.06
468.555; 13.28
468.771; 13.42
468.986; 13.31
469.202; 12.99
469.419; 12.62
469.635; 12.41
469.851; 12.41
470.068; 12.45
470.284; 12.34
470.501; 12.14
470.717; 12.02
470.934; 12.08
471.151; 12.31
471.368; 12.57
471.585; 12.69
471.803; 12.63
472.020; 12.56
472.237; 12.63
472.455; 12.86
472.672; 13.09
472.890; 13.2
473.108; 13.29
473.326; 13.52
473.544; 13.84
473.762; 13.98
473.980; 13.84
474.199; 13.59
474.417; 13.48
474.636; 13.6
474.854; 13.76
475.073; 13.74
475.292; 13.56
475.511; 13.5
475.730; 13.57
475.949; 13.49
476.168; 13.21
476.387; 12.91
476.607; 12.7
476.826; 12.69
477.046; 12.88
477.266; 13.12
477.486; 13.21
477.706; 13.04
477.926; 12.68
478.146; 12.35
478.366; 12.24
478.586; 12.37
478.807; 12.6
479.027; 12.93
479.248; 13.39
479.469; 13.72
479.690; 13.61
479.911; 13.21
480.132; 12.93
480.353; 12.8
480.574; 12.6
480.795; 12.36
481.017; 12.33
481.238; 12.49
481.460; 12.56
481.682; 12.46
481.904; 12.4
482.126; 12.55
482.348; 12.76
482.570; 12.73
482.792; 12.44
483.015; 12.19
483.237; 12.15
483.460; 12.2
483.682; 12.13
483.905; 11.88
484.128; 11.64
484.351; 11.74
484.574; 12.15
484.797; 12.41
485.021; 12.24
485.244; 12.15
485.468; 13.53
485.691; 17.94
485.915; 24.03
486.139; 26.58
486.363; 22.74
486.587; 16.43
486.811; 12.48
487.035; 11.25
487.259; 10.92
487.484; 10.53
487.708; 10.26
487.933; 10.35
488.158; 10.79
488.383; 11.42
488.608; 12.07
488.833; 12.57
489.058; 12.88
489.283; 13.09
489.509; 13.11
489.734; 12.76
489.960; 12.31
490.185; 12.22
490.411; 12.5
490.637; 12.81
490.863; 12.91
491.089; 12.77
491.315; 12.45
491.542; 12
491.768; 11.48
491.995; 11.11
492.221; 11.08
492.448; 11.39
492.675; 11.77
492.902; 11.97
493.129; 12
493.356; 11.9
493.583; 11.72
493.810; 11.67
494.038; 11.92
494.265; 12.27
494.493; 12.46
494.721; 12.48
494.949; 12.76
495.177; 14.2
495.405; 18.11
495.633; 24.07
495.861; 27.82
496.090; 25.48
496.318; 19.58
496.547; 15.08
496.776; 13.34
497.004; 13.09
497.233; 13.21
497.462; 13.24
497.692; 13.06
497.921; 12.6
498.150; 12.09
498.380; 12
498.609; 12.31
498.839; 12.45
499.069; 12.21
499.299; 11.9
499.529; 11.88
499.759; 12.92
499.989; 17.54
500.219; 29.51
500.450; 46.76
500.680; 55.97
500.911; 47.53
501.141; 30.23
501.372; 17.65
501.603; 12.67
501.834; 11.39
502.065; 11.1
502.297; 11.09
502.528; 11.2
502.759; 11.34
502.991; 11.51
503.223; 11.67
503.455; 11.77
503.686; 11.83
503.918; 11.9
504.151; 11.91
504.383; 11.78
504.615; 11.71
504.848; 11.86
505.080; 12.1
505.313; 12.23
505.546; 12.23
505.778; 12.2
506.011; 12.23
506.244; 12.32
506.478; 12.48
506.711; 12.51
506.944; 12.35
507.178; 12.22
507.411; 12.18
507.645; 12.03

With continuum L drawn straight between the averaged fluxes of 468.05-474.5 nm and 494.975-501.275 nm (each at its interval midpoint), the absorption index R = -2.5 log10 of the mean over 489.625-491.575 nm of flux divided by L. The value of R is 0.40 mag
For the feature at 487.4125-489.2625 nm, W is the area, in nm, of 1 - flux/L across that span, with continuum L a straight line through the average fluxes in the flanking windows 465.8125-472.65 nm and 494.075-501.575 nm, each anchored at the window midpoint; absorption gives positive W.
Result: 0.60 nm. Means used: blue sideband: 12.7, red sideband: 19.1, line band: 11.5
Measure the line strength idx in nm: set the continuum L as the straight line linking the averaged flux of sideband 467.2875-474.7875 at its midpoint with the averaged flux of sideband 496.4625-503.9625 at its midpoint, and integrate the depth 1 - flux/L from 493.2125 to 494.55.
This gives 0.35 nm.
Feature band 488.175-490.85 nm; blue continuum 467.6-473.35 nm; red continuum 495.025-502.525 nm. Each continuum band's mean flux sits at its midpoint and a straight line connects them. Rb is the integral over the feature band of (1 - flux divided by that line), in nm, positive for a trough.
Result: 0.71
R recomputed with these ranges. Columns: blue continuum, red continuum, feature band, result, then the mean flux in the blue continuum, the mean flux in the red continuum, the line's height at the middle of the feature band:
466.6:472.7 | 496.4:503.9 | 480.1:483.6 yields 0.164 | 12.7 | 17.2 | 14.5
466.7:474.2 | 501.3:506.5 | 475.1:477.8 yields -0.035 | 12.9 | 12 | 12.8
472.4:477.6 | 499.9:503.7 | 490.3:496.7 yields 0.319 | 13.4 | 21.5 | 19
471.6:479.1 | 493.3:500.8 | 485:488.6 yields 0.051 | 13.1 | 17.3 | 15.3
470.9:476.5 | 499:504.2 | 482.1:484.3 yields 0.234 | 13.2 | 19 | 15.2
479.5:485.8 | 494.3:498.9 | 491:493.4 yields 0.229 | 12.7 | 15.4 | 14.6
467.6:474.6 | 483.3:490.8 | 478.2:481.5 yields 0.034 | 12.9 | 13.4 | 13.2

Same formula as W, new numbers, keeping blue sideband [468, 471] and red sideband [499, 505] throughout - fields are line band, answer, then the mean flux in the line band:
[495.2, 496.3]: -0.37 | 22.7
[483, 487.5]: 0.27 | 14.4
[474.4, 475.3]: -0.01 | 13.6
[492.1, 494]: 0.56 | 11.7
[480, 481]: 0.13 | 12.7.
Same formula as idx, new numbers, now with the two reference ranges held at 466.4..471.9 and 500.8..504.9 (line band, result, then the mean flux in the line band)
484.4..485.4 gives 0.110 nm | 12.3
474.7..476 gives -0.047 nm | 13.6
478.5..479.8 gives 0.027 nm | 13.1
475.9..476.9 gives 0.017 nm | 13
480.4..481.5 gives 0.084 nm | 12.5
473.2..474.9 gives -0.085 nm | 13.7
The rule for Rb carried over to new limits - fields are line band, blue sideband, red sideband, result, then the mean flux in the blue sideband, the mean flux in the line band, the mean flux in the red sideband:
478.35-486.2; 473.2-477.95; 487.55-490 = -0.450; 13.4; 13.3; 11.9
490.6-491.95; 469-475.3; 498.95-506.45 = 0.271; 13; 12.3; 16.9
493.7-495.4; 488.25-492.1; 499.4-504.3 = 0.241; 12.4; 12.9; 19.4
